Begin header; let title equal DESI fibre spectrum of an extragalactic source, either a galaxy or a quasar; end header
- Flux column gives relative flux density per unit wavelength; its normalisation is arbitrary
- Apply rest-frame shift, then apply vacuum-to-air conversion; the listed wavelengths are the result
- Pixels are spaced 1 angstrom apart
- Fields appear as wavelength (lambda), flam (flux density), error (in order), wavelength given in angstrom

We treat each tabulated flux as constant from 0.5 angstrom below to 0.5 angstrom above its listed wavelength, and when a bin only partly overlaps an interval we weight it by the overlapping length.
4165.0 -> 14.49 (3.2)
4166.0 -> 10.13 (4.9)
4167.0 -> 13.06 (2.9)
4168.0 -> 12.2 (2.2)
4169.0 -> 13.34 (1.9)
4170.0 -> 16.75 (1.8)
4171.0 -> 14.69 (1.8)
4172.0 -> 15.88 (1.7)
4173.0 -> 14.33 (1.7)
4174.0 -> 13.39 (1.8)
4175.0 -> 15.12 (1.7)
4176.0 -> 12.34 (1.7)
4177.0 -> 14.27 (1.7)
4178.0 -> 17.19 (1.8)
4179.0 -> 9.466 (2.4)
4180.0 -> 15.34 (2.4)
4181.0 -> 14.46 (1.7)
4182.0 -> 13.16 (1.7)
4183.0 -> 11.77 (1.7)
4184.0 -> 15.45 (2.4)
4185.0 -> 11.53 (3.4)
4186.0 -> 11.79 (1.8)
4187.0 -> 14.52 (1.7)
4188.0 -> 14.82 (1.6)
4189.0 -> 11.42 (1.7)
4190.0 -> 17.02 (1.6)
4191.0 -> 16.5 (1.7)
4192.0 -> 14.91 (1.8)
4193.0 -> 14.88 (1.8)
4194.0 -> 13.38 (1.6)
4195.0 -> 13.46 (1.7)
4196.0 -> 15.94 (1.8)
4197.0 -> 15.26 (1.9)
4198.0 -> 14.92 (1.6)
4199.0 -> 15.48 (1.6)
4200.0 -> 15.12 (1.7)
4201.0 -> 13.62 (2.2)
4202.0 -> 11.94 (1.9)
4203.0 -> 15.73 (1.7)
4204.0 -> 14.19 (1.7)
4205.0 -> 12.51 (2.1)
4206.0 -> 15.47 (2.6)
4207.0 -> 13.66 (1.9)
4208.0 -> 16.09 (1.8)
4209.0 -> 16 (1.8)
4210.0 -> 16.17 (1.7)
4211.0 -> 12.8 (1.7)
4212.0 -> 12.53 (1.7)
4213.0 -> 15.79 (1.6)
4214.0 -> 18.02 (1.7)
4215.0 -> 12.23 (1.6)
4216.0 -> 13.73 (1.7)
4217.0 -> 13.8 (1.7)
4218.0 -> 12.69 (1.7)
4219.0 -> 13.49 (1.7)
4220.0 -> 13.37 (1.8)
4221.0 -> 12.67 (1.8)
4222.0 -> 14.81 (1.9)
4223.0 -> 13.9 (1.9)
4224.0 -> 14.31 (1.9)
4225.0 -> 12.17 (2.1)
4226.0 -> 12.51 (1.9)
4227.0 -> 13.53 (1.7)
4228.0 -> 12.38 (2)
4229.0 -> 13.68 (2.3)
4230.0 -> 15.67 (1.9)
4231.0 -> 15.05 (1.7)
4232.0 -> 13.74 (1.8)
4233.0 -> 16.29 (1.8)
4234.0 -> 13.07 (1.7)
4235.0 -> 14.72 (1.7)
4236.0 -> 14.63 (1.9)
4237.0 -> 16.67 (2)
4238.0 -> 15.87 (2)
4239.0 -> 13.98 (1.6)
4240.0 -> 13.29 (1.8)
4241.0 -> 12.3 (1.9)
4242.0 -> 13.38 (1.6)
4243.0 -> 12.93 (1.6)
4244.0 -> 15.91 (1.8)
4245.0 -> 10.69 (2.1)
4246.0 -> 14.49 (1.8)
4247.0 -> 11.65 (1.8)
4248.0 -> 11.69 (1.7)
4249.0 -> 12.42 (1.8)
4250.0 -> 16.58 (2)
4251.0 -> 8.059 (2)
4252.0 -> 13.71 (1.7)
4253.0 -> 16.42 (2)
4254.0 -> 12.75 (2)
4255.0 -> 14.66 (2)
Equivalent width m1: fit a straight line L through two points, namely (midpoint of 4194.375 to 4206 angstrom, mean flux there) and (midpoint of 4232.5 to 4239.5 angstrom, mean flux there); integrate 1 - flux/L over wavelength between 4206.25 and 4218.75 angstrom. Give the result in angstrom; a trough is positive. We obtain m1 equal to 0.1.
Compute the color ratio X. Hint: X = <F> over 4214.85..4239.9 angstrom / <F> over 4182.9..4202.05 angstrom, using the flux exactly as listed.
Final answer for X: 0.98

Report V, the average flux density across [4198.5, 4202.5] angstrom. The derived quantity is 14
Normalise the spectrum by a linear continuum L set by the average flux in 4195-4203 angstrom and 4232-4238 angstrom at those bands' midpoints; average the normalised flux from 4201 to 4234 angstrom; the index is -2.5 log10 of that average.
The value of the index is 0.06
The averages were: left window 14.6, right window 15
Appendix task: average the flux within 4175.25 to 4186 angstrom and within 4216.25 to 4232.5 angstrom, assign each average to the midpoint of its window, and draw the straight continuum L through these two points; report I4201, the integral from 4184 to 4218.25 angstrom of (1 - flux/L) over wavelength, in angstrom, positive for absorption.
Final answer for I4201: -2.2 angstrom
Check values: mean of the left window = 13.5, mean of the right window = 13.6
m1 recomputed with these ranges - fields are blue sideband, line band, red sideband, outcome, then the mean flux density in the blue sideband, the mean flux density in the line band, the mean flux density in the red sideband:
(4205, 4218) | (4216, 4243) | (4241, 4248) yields -0.4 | 14.5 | 13.9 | 13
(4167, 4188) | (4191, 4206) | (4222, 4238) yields -0.5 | 13.9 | 14.5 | 14.2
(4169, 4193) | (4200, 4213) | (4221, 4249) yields -0.3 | 14.2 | 14.3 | 13.8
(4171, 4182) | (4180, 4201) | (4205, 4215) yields 0.2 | 14.2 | 14.3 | 14.9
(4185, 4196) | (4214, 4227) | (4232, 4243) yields 0.7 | 14.2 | 13.5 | 14.3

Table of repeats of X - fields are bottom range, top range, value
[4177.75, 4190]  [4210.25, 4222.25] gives 1.03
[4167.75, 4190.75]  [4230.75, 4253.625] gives 0.99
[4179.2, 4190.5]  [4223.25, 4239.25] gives 1.05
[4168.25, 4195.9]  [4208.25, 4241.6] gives 1.00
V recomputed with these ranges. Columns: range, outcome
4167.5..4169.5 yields 12.8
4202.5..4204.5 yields 15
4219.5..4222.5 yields 13.6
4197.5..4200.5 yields 15.2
